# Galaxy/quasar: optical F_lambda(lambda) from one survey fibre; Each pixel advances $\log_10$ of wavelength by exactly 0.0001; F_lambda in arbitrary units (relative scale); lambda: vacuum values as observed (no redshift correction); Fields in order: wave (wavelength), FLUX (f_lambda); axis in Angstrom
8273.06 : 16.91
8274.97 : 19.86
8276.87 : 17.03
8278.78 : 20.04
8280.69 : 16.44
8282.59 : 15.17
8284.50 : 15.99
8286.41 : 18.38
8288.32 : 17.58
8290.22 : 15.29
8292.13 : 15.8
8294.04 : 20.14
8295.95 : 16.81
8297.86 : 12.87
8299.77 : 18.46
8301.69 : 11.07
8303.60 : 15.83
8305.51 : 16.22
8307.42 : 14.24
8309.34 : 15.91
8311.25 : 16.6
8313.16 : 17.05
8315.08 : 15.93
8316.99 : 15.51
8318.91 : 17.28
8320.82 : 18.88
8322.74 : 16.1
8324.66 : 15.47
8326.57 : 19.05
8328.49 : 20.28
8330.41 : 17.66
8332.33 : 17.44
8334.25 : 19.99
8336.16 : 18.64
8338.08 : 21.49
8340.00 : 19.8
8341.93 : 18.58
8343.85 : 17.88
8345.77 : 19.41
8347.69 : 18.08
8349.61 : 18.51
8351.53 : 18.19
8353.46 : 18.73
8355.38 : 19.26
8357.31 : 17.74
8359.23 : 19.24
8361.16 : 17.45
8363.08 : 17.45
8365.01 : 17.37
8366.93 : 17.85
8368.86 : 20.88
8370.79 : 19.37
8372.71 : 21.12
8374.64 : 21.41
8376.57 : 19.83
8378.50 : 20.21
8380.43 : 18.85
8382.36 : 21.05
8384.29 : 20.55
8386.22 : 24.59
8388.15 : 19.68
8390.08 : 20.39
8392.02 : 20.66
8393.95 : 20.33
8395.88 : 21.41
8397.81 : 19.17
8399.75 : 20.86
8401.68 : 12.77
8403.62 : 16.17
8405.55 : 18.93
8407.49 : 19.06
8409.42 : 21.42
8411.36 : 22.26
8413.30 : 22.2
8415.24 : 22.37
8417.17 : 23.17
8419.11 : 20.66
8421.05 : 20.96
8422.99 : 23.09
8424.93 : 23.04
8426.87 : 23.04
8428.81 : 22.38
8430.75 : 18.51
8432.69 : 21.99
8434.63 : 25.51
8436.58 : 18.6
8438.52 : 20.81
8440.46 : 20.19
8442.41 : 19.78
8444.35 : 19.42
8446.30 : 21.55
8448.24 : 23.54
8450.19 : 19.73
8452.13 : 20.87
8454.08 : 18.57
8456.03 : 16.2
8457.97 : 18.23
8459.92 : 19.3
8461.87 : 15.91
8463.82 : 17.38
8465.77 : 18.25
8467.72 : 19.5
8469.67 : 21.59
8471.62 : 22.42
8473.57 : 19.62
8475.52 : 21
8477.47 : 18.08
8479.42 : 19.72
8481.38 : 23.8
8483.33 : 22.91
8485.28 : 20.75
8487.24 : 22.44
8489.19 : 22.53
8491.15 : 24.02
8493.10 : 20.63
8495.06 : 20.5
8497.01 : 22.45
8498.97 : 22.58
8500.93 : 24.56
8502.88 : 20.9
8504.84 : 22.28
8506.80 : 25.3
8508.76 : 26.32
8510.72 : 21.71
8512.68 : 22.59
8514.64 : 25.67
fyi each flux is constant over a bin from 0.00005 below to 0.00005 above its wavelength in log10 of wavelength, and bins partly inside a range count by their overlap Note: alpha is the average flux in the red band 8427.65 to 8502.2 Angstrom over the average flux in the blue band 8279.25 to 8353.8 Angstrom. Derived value 1.20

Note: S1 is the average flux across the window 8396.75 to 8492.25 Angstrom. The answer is 20.5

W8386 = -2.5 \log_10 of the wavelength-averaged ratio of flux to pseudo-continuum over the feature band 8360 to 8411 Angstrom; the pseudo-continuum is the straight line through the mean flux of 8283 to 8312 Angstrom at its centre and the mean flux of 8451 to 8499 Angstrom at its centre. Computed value -0.08 mag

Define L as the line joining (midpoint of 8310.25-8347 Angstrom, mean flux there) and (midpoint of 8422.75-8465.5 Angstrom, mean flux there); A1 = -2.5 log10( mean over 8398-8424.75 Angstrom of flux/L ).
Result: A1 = -0.04 mag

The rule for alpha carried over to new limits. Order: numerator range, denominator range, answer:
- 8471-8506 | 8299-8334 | 1.30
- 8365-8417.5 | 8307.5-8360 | 1.12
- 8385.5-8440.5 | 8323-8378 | 1.11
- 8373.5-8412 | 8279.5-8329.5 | 1.21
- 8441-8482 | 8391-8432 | 0.96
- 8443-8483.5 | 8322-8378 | 1.06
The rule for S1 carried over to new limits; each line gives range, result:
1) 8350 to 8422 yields 19.8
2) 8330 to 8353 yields 18.8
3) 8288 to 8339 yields 16.9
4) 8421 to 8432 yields 21.9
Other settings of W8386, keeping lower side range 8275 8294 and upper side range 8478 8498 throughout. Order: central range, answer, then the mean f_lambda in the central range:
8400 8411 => 0.11 mag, 18.1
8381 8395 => -0.08 mag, 21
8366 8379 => -0.05 mag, 20.1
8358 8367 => 0.06 mag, 17.9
